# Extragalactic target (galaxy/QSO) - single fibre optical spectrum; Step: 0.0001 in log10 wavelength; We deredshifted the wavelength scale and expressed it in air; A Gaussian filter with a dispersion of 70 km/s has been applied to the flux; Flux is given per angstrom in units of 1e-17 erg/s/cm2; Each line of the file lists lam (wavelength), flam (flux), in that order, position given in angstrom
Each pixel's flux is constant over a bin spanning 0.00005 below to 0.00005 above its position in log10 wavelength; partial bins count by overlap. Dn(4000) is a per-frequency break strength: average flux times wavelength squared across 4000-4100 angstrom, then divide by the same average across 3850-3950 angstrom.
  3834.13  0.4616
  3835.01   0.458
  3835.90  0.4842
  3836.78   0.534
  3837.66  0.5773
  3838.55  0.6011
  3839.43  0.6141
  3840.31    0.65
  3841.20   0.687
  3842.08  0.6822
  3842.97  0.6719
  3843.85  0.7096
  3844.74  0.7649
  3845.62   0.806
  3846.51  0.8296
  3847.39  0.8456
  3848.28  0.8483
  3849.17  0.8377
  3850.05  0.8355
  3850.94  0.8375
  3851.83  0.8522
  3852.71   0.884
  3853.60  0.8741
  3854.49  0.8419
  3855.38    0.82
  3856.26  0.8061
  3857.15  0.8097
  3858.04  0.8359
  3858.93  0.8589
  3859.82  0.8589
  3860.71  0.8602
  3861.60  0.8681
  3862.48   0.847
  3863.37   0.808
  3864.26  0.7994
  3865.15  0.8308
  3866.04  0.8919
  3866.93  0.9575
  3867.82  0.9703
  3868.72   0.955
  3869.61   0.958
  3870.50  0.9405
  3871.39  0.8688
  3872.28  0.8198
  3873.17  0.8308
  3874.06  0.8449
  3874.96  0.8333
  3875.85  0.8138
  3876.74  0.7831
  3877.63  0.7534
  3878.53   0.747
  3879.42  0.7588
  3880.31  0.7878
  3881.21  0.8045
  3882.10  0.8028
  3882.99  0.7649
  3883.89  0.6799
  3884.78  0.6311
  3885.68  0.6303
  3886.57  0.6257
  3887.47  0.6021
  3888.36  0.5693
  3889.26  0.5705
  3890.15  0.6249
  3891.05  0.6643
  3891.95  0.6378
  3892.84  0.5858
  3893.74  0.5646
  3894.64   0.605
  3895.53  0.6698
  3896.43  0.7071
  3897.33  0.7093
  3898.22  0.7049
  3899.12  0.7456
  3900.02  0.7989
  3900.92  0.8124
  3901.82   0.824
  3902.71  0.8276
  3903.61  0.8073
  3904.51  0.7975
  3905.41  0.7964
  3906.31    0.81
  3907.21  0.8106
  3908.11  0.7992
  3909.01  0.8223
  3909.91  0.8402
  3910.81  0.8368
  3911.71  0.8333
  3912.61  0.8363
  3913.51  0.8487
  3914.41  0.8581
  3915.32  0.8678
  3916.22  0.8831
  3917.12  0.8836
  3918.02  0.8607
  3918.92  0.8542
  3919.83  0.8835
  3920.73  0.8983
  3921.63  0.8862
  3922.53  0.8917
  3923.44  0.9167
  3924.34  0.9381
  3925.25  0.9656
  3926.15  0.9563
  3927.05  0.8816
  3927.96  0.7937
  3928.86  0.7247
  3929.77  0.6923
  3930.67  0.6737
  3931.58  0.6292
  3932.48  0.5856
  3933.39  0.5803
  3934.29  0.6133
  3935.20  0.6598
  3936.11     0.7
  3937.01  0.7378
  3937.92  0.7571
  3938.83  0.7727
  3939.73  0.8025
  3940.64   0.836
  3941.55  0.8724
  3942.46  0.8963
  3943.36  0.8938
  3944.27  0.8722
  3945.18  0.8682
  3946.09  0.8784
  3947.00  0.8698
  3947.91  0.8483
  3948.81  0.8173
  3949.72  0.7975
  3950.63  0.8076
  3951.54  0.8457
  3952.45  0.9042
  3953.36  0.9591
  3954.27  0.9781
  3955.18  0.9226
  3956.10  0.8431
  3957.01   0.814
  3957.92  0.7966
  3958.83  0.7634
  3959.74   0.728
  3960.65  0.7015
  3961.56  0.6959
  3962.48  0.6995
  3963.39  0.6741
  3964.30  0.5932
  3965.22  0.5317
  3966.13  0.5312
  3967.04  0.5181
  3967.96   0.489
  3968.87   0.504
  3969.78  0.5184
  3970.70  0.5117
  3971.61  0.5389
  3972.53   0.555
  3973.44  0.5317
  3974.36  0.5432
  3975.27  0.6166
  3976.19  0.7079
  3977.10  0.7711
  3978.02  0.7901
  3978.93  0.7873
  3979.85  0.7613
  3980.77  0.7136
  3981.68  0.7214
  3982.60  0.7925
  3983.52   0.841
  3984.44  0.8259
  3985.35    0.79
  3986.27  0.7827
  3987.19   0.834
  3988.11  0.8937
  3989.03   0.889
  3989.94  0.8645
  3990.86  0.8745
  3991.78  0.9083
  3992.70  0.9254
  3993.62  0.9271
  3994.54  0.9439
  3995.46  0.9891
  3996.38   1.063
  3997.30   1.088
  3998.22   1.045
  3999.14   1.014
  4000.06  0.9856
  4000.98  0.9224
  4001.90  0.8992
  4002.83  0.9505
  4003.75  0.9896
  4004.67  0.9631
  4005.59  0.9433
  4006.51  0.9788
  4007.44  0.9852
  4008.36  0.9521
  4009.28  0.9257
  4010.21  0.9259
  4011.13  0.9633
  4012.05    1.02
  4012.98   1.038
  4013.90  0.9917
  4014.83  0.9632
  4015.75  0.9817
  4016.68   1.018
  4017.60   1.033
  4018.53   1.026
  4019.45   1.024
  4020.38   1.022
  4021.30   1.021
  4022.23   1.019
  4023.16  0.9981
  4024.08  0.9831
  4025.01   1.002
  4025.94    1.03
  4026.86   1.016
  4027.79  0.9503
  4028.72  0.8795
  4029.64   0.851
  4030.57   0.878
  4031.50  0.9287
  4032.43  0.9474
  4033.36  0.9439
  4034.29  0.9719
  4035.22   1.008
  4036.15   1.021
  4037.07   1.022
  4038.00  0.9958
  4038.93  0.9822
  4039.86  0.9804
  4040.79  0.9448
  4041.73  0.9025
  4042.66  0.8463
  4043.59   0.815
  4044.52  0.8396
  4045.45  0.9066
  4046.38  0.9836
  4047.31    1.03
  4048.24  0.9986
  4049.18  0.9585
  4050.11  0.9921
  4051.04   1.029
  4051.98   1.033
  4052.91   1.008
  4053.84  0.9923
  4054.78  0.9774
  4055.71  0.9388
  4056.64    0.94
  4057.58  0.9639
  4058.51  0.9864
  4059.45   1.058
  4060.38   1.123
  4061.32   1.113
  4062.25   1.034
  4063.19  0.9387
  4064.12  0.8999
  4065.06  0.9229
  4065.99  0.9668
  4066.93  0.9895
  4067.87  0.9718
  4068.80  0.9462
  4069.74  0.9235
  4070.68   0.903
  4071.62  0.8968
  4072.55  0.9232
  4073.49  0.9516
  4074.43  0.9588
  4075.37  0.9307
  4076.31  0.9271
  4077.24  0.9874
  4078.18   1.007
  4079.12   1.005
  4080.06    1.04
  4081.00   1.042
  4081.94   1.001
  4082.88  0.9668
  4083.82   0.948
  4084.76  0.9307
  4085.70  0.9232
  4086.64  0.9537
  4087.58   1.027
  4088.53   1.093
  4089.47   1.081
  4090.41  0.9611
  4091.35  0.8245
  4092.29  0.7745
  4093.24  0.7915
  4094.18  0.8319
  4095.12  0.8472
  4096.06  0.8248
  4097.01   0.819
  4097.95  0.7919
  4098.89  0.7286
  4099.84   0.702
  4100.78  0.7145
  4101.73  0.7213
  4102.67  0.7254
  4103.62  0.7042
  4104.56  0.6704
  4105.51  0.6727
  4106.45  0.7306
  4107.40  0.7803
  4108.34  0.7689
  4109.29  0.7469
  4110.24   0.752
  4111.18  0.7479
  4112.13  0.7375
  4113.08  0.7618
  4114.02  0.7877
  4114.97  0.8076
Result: 1.30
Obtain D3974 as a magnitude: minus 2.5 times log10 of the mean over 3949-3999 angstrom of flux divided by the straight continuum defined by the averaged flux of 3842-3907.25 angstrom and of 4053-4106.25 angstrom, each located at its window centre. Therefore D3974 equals 0.10 mag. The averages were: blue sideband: 0.782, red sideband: 0.915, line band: 0.769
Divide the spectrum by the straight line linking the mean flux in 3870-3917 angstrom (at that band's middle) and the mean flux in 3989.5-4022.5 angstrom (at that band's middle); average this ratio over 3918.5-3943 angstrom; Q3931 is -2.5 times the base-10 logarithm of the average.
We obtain 0.05 mag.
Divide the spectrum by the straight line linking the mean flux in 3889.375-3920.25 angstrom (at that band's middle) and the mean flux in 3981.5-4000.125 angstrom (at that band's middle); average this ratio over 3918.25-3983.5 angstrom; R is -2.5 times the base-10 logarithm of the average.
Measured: 0.12 mag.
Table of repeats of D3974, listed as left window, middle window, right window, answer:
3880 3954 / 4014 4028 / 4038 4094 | -0.113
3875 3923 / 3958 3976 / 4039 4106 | 0.351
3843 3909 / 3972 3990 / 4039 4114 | 0.137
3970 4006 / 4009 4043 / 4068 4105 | -0.143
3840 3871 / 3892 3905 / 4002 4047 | 0.197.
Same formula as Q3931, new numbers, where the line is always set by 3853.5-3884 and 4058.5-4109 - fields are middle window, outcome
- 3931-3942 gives 0.20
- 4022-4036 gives -0.09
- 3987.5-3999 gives -0.09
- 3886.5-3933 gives 0.10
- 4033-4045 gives -0.07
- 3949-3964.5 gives 0.08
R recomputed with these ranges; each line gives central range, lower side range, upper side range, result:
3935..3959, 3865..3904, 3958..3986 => -0.21 mag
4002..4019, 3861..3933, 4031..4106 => -0.11 mag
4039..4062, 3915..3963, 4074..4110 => -0.15 mag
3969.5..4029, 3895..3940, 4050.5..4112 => -0.05 mag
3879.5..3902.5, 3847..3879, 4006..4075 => 0.25 mag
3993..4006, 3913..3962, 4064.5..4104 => -0.15 mag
